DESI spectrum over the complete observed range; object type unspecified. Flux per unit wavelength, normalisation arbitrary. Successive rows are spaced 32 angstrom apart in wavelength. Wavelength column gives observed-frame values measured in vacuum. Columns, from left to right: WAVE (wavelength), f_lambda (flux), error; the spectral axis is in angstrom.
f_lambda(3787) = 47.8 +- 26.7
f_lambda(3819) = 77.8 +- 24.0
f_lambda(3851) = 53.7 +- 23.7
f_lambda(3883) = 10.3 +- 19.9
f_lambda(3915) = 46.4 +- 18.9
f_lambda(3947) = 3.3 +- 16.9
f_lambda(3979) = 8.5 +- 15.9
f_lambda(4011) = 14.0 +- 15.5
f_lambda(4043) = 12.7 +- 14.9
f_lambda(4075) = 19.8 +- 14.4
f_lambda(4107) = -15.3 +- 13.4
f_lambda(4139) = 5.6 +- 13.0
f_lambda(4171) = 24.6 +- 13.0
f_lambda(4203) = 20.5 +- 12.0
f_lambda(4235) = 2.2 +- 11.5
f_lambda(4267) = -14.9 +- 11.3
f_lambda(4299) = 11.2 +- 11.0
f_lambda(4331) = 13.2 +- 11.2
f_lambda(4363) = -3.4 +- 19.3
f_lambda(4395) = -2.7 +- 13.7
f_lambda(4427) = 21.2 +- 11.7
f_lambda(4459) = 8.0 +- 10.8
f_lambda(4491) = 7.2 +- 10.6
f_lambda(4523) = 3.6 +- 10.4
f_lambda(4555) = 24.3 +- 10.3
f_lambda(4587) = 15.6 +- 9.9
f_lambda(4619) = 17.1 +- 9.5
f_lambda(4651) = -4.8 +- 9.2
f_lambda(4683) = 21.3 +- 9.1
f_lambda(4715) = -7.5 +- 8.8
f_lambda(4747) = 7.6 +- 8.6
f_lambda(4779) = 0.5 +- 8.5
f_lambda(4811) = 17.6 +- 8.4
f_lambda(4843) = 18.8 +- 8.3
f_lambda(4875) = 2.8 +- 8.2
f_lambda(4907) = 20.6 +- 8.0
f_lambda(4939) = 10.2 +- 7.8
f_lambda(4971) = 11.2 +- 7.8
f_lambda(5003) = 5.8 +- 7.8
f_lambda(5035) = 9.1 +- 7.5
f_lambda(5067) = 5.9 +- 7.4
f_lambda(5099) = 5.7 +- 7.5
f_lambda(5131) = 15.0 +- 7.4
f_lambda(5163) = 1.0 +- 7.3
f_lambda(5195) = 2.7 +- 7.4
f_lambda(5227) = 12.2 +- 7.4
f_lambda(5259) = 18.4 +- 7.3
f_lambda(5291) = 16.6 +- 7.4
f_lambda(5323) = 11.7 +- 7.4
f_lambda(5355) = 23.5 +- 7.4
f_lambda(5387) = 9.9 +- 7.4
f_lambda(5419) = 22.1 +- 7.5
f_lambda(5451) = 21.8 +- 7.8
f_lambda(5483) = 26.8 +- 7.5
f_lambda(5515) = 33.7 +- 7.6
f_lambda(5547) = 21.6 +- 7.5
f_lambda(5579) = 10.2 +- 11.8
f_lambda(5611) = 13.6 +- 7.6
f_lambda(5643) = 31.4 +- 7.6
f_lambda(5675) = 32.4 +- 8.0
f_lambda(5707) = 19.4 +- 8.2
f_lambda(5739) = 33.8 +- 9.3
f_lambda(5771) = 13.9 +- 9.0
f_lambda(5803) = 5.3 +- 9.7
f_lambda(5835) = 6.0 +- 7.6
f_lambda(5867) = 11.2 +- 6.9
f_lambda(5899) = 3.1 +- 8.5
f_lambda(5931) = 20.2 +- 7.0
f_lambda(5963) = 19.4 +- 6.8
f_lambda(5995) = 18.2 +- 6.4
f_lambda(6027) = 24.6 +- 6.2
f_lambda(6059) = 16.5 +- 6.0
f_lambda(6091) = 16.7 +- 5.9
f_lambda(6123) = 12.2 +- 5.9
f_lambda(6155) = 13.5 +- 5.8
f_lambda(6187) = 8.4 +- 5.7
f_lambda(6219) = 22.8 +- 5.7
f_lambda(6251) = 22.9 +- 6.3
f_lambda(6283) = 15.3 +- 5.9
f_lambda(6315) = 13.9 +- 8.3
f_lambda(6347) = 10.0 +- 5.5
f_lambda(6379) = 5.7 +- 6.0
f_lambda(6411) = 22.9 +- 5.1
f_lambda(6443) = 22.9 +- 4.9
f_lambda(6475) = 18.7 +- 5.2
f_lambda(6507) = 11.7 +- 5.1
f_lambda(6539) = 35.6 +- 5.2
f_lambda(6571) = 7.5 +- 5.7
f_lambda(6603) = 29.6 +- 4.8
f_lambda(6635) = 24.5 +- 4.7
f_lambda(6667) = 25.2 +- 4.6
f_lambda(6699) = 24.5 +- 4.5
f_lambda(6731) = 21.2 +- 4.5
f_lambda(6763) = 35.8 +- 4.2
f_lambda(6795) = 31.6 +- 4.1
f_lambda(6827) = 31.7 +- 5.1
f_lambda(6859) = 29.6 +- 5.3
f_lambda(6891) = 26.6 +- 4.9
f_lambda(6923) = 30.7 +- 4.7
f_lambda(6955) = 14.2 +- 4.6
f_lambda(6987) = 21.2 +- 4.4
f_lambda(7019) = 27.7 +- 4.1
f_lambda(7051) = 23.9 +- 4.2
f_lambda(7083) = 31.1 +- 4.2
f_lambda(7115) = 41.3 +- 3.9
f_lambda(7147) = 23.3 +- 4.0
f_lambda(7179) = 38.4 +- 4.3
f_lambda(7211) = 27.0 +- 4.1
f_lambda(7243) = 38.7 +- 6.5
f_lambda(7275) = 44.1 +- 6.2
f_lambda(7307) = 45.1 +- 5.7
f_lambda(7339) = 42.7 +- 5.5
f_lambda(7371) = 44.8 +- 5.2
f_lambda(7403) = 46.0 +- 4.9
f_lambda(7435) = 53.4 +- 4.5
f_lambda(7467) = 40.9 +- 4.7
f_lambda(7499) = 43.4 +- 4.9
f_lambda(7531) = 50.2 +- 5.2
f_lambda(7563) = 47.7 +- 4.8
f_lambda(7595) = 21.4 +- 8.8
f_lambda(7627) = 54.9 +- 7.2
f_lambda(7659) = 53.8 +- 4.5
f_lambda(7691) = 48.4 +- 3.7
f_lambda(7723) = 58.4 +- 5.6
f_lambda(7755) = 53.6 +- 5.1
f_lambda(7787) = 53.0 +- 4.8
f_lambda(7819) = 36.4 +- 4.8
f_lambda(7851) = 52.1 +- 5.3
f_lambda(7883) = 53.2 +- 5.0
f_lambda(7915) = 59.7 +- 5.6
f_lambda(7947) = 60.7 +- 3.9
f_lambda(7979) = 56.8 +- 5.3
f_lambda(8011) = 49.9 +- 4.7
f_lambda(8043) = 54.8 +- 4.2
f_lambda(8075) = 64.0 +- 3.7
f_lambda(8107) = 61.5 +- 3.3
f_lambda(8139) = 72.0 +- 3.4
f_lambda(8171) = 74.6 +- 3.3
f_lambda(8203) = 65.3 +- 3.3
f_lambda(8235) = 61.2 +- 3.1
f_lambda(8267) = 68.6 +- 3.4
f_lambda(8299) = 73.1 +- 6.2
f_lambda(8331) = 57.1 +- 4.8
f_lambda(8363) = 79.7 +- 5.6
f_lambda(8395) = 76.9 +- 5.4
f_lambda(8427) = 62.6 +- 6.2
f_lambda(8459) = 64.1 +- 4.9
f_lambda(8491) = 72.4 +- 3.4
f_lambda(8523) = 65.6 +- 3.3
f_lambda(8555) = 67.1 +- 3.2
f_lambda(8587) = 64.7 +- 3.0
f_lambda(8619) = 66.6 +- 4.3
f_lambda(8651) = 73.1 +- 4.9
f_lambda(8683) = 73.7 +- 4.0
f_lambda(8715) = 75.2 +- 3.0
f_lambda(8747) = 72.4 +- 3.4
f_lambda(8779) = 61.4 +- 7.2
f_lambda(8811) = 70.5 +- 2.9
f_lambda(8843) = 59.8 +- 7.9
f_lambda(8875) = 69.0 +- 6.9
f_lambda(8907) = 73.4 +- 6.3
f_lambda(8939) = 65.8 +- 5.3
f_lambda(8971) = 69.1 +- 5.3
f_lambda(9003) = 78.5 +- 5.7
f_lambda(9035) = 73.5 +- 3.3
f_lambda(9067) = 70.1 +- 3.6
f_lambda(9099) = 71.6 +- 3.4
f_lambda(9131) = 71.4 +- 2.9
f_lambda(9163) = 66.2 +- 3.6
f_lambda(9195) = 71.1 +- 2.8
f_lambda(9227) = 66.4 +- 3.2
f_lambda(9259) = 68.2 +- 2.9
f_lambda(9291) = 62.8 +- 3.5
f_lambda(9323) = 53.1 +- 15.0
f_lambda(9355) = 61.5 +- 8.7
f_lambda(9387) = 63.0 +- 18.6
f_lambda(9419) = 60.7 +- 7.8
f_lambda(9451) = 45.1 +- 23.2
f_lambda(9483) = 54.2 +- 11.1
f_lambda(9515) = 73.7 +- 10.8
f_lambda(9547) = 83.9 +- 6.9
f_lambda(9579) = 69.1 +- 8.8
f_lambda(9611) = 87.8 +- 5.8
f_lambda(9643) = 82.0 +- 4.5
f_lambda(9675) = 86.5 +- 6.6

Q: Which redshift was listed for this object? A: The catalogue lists 0.82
